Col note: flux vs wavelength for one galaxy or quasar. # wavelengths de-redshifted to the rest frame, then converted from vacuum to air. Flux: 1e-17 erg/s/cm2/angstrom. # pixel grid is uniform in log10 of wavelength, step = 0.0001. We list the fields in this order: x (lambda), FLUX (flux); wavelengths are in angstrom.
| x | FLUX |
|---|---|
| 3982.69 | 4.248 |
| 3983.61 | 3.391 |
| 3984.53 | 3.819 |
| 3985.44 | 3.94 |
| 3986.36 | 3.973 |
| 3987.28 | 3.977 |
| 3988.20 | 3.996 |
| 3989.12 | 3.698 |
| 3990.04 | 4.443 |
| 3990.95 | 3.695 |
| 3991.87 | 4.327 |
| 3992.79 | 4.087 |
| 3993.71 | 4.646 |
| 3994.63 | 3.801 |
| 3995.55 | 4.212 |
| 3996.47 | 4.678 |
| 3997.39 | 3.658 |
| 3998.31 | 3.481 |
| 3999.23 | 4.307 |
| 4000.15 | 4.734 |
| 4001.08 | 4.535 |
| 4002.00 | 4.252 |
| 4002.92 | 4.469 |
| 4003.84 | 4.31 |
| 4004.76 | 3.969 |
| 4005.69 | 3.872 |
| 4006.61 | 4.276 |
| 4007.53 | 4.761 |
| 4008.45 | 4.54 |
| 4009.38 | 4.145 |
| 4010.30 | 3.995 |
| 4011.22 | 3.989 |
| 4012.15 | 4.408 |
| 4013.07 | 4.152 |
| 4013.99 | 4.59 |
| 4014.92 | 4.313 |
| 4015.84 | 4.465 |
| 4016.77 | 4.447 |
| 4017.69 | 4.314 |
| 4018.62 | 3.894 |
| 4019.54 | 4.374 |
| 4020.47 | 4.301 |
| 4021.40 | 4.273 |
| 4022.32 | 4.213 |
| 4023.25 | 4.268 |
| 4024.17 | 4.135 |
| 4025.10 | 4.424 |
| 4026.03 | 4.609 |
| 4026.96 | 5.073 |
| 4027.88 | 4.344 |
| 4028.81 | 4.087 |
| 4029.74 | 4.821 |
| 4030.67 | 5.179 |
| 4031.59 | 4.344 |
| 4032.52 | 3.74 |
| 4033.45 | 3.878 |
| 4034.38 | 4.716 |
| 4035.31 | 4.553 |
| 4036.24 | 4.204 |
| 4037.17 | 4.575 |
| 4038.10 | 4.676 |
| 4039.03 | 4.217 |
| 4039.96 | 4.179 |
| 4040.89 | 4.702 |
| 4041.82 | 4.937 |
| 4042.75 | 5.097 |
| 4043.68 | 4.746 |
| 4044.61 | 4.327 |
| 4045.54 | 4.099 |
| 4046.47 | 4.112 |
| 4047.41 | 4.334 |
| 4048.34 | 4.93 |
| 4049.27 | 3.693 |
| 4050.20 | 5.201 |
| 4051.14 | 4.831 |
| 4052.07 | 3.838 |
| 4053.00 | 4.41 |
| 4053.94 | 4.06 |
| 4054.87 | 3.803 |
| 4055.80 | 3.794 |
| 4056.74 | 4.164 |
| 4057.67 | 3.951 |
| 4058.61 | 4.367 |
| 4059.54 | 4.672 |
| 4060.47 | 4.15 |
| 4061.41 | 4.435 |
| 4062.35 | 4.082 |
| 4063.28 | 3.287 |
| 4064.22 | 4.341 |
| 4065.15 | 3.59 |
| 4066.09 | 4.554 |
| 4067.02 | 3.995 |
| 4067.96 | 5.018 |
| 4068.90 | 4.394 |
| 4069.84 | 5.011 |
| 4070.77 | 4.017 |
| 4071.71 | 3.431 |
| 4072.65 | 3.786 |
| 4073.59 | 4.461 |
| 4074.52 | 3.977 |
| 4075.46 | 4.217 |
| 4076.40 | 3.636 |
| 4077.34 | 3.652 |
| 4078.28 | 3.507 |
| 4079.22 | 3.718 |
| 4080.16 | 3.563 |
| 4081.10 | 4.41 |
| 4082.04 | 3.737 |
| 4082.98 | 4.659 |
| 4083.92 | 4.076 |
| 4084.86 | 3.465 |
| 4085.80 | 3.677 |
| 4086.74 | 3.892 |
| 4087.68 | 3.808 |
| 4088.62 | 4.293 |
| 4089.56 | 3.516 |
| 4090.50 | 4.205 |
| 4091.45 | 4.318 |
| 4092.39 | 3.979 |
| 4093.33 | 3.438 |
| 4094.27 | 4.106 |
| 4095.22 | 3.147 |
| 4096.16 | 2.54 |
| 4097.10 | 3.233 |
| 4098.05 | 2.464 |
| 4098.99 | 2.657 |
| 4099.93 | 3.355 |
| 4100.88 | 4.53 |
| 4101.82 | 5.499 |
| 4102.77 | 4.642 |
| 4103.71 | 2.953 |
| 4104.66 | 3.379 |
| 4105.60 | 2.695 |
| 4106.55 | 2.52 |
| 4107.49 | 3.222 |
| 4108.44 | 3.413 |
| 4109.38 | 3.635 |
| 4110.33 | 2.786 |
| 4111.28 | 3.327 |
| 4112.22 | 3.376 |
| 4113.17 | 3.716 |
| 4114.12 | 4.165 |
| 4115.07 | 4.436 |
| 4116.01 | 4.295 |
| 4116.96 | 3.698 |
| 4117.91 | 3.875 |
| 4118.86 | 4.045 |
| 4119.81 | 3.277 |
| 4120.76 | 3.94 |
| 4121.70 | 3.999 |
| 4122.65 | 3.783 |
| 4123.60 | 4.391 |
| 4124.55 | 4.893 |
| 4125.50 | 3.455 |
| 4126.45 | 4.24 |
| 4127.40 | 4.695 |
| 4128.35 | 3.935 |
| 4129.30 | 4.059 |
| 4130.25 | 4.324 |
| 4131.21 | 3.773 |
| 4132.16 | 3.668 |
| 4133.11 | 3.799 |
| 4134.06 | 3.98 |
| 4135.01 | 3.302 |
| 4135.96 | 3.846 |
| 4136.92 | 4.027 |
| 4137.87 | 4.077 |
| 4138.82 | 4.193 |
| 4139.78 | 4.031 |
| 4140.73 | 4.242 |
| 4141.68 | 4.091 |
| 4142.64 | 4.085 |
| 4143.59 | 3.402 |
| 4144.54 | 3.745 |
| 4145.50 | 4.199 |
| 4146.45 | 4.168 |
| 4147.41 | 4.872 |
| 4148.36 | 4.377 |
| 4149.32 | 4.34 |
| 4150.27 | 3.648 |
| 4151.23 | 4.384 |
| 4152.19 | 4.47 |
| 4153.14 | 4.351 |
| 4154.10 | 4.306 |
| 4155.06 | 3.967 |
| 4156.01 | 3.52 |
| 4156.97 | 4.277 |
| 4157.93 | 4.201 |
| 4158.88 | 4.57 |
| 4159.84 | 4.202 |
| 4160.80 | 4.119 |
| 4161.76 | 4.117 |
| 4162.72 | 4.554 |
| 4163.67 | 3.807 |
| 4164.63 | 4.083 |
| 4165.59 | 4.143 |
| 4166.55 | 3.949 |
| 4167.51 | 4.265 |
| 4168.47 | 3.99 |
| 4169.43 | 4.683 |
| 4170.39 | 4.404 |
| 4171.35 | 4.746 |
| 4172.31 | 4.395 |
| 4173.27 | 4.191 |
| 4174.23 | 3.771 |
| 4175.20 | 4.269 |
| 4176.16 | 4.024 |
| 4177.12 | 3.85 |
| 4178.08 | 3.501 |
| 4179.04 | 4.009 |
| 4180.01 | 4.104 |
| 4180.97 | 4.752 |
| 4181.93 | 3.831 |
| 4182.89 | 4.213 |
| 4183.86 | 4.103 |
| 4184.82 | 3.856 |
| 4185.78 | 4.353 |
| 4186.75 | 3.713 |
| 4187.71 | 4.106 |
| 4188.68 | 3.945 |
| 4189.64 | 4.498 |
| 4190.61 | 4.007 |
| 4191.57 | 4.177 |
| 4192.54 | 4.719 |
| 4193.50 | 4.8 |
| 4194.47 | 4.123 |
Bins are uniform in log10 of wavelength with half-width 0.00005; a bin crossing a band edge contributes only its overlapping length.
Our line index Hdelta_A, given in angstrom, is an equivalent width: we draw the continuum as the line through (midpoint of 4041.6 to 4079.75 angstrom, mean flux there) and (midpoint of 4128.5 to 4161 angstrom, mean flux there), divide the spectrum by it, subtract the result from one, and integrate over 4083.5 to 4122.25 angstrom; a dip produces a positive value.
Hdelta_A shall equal 4.6 angstrom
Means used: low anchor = 4.2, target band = 3.65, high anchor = 4.08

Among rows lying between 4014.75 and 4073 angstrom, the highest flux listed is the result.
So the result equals 5.201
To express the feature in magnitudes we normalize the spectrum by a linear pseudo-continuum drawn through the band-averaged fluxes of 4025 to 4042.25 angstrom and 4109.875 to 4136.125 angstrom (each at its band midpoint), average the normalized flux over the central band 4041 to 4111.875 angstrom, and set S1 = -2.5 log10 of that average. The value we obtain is 0.07 mag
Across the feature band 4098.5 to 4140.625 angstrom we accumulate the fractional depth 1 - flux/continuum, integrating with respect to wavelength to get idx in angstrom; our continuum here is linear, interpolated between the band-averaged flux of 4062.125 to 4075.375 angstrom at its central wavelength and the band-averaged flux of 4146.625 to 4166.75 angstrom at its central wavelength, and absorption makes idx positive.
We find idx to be 3.6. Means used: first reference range 4.14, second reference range 4.21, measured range 3.82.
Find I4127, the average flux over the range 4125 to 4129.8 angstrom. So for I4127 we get 4.08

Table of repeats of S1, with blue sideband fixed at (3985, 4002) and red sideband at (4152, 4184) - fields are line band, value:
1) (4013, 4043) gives -0.07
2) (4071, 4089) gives 0.07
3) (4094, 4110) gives 0.22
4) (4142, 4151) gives 0.02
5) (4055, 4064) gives 0.01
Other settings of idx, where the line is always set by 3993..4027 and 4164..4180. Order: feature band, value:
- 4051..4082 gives 1.1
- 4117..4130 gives 0.4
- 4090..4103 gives 1.5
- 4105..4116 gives 2.0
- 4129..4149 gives 0.7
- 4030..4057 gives -0.9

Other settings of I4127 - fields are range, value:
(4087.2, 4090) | 3.88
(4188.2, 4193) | 4.27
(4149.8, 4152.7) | 4.17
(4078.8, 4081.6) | 3.9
